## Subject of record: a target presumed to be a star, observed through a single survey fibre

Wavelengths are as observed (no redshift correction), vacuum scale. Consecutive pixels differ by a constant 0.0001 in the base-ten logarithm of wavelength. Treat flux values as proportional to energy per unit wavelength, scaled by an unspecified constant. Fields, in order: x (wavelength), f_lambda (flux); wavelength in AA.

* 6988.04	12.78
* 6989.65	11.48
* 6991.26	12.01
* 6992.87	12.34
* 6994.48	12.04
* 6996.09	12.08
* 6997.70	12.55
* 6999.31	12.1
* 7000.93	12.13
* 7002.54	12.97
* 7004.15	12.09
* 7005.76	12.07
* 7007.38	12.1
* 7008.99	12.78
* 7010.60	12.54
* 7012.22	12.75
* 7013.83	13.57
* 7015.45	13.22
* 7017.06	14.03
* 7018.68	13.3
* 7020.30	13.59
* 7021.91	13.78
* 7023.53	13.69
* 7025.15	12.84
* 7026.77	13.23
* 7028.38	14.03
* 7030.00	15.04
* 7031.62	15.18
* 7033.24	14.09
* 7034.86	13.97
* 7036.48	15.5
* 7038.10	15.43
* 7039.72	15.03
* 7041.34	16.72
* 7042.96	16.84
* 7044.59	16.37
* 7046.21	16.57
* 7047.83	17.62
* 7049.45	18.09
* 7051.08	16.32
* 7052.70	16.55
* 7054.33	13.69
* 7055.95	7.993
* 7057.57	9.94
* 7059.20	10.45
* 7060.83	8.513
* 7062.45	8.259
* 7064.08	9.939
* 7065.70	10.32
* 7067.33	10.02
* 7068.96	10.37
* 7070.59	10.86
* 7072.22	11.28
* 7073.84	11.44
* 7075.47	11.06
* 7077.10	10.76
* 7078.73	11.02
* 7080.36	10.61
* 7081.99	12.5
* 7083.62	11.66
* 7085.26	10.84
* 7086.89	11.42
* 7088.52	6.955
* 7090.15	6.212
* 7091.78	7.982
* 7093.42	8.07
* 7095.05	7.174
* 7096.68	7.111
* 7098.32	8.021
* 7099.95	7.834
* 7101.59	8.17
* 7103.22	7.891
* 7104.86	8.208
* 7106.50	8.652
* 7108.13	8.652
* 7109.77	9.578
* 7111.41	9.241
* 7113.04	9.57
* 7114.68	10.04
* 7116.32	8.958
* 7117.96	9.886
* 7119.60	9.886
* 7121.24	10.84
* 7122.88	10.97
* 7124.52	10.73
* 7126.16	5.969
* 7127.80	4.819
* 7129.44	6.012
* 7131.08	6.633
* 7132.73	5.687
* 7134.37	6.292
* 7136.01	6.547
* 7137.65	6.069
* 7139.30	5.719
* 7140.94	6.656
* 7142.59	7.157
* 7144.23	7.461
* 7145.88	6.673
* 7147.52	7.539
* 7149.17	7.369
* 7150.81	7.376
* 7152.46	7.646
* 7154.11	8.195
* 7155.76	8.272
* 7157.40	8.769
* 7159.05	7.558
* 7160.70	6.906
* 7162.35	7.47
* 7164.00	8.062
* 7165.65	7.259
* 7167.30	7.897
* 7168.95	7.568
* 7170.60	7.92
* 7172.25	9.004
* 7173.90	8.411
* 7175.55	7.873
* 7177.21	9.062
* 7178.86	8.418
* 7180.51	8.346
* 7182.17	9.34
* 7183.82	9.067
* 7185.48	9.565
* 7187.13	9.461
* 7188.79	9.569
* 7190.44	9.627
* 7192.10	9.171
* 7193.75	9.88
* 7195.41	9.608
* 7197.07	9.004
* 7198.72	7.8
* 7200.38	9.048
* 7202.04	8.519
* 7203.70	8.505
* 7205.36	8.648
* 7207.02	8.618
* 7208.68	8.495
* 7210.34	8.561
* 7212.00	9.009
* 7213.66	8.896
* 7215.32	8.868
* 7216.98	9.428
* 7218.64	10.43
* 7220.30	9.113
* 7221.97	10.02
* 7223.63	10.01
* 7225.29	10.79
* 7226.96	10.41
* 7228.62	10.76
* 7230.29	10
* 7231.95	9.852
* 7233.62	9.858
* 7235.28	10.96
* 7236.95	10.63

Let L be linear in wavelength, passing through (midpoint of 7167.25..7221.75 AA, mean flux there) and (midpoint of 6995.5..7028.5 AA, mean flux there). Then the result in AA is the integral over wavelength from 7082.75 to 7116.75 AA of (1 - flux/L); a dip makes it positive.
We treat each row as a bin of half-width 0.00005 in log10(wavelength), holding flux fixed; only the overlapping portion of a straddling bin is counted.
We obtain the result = 7.1 AA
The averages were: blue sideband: 12.9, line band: 8.68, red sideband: 8.9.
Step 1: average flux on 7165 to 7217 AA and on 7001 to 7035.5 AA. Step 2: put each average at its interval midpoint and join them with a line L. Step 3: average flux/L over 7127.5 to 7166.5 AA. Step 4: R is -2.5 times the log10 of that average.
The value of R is 0.370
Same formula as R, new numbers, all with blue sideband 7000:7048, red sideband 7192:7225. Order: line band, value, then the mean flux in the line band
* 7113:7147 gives 0.412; 7.7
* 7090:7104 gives 0.494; 7.67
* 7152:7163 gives 0.315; 7.84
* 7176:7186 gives 0.110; 8.9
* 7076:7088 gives 0.125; 11.1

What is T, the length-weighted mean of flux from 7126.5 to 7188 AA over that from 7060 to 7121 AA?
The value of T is 0.8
